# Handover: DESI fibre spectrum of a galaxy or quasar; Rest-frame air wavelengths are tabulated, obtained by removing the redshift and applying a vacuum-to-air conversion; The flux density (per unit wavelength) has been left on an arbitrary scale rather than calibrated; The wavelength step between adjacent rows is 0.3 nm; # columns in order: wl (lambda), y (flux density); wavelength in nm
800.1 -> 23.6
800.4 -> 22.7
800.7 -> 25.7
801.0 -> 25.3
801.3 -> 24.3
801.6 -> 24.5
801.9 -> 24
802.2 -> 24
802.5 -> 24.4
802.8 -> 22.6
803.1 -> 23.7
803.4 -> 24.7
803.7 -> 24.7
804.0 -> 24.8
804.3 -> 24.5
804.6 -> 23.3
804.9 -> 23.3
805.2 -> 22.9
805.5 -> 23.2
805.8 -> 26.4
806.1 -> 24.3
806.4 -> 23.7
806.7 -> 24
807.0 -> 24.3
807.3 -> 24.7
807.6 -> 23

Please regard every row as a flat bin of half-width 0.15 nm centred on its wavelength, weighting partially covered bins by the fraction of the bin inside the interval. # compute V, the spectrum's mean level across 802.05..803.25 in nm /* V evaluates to 23.7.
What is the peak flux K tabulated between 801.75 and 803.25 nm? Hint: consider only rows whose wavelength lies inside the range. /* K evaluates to 24.4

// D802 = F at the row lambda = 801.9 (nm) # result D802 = 24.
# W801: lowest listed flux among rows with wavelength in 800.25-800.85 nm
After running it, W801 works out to 22.7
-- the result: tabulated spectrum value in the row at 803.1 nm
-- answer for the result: 23.7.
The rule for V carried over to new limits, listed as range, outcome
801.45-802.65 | 24.2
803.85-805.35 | 23.8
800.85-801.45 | 24.8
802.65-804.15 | 24.1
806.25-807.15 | 24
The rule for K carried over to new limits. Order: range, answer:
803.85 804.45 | 24.8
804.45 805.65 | 23.3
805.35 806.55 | 26.4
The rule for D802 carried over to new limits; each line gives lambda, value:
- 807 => 24.3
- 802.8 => 22.6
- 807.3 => 24.7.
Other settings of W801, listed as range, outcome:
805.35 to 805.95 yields 23.2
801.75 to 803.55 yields 22.6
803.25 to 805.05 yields 23.3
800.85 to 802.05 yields 24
